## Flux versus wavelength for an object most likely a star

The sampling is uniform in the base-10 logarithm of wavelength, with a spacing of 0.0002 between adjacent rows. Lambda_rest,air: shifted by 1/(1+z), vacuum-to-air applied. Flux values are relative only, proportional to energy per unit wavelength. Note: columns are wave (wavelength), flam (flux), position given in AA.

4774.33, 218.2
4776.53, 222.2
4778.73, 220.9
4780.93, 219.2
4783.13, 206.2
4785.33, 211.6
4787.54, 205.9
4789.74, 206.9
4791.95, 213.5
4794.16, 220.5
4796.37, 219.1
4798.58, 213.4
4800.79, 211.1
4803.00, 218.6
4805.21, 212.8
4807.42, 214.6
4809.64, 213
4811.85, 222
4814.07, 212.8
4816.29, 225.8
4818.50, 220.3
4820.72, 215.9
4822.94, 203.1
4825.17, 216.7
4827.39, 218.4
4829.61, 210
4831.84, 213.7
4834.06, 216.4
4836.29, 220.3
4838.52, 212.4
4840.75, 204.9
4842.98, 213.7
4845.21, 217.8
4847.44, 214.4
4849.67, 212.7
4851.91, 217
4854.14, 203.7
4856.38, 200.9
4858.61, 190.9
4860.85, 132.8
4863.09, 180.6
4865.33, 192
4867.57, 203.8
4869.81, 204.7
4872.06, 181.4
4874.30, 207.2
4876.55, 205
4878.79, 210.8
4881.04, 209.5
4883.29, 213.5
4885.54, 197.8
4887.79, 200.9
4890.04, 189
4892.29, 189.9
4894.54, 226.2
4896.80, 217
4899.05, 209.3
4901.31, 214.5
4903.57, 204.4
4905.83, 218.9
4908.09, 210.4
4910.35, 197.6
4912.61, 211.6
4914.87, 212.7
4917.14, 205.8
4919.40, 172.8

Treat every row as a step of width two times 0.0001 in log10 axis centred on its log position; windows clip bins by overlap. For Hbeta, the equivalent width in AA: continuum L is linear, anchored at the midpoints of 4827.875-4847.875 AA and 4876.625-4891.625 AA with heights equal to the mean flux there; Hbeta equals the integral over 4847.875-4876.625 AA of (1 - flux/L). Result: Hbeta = 1.9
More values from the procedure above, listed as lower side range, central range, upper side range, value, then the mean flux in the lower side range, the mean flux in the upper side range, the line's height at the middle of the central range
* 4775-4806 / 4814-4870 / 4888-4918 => 1.31 AA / 214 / 208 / 212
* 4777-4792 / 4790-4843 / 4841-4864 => -2.32 AA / 212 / 199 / 206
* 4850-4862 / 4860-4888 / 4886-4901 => 0.30 AA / 191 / 206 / 198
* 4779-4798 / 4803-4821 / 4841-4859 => -0.47 AA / 213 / 209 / 212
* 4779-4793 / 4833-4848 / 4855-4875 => -1.46 AA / 211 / 188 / 195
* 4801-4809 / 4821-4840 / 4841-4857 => -0.09 AA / 215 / 211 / 213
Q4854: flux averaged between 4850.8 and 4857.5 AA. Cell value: 207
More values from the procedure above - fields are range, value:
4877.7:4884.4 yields 211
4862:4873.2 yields 193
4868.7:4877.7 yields 200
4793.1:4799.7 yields 218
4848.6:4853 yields 215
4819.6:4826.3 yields 212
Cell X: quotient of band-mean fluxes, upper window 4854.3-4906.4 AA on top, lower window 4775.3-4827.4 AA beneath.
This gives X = 0.93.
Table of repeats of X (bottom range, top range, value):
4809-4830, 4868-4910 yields 0.95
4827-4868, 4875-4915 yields 1.02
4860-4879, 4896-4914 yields 1.10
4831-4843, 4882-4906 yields 0.97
